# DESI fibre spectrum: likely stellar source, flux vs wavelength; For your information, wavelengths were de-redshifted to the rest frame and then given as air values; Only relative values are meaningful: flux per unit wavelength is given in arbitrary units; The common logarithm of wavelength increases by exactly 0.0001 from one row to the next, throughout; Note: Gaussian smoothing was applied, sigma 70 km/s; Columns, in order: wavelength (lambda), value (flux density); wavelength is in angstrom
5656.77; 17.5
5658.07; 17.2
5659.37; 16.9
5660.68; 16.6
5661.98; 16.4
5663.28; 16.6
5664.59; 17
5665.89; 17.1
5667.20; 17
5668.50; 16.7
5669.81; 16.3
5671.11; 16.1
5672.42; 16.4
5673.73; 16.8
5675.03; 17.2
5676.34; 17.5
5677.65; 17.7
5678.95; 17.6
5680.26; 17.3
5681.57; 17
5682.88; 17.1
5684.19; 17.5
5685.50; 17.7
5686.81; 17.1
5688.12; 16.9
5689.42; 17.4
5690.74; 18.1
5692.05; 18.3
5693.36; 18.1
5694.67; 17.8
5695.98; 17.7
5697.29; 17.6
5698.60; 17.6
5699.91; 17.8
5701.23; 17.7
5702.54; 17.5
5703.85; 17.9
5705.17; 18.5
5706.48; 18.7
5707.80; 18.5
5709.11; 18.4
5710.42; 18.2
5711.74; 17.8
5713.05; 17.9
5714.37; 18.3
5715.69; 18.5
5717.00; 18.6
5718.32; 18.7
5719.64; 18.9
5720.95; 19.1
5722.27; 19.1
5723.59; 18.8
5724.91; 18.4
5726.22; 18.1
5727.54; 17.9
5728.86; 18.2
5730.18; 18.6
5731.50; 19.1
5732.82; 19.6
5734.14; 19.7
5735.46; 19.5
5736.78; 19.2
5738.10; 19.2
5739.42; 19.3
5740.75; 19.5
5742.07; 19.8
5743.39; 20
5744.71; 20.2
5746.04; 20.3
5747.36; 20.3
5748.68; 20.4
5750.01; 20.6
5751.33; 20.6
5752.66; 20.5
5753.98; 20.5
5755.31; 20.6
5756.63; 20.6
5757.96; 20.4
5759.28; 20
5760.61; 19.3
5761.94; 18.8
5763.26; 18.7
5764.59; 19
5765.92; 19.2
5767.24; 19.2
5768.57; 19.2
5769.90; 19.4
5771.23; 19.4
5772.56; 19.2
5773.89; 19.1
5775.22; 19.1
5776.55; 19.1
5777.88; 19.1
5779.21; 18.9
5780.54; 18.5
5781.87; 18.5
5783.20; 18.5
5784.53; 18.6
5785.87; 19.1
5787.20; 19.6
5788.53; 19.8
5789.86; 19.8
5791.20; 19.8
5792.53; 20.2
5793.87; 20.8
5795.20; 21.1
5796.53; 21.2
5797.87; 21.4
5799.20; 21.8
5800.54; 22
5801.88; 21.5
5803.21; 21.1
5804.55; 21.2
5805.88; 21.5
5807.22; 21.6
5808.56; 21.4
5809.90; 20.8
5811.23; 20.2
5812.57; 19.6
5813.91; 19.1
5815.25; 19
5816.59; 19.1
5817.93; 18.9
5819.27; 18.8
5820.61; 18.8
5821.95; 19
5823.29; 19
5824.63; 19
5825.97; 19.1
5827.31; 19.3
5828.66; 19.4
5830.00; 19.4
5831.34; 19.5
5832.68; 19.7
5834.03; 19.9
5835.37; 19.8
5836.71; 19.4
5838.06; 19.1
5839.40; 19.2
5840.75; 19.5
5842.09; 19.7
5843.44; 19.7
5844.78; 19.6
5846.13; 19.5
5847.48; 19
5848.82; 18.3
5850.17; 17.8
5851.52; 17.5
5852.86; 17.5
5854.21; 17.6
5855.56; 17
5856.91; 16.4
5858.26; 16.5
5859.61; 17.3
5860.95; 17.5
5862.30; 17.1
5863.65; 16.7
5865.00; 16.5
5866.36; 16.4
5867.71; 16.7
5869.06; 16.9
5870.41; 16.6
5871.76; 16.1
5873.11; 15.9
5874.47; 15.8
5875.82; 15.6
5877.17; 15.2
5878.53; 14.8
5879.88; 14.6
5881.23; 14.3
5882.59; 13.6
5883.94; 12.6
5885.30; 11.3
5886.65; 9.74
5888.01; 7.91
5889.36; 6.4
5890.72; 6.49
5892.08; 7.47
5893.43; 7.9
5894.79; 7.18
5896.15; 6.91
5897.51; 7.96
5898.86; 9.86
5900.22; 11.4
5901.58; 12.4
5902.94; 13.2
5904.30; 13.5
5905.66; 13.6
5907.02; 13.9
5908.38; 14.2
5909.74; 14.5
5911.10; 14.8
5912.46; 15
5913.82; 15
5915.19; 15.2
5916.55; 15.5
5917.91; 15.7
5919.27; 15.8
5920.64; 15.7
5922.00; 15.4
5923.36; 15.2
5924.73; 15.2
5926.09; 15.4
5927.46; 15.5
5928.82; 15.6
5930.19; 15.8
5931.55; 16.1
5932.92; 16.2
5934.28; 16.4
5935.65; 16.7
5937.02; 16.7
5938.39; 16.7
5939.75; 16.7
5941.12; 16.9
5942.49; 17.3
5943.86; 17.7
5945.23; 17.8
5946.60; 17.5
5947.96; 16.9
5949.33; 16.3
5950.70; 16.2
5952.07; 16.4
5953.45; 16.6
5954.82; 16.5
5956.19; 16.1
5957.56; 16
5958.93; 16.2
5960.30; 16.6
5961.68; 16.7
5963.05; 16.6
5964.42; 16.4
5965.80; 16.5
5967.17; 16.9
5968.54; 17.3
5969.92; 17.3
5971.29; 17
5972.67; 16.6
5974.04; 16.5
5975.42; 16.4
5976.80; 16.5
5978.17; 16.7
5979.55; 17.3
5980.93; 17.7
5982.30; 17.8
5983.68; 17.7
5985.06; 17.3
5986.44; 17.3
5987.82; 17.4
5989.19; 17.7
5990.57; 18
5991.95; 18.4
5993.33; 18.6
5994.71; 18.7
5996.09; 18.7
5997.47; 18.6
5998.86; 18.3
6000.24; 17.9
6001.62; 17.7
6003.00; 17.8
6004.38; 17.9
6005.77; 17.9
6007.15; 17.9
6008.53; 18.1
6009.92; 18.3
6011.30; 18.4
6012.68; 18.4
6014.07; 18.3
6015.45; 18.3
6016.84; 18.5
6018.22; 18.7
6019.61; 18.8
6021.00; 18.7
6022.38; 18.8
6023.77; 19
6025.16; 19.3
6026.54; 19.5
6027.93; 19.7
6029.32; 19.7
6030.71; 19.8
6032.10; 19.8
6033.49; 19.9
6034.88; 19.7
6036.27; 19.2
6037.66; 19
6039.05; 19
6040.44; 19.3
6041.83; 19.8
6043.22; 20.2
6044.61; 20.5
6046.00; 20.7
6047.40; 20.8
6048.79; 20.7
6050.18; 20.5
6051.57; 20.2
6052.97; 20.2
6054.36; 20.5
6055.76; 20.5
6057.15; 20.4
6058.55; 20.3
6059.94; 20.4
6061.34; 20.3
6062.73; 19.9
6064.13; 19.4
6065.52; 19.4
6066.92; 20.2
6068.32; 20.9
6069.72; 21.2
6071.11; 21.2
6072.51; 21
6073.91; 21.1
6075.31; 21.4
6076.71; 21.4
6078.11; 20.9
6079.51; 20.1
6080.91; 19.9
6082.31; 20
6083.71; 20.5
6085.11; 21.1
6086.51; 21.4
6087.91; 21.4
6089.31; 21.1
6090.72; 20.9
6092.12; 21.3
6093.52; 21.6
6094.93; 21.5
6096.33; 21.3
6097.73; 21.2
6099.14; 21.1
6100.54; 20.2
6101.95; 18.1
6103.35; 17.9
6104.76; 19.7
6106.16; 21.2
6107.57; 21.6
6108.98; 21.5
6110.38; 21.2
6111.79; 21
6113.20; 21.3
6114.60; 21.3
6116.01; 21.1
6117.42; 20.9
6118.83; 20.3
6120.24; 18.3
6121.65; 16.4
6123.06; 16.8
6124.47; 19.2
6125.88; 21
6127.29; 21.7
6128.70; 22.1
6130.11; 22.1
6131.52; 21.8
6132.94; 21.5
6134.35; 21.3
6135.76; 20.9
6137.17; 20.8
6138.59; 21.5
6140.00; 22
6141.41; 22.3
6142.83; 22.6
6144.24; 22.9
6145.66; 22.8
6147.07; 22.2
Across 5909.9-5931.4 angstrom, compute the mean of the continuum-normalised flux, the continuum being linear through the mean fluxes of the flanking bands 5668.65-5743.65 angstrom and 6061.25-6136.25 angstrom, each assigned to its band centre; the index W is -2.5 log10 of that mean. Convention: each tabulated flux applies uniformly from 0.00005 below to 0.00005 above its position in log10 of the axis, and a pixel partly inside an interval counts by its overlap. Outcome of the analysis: 0.256 mag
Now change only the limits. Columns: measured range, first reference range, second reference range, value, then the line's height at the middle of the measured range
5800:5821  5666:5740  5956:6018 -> -0.14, 17.8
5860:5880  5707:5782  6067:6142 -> 0.21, 19.8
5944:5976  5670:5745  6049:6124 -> 0.18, 19.7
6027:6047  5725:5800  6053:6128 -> 0.03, 20.3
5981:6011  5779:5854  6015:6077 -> 0.11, 19.9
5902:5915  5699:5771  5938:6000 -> 0.24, 17.7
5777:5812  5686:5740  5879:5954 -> -0.22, 16.6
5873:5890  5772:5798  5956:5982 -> 0.37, 18.1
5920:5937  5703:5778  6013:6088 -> 0.24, 19.7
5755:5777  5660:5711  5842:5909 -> -0.20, 16.1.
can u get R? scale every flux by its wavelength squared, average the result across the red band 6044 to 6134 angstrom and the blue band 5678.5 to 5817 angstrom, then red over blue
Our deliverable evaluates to 1.20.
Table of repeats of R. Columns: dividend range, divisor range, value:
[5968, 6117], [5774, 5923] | 1.23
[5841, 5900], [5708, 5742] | 0.81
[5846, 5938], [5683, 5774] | 0.81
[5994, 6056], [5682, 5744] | 1.16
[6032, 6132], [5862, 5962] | 1.49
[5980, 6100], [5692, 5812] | 1.11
